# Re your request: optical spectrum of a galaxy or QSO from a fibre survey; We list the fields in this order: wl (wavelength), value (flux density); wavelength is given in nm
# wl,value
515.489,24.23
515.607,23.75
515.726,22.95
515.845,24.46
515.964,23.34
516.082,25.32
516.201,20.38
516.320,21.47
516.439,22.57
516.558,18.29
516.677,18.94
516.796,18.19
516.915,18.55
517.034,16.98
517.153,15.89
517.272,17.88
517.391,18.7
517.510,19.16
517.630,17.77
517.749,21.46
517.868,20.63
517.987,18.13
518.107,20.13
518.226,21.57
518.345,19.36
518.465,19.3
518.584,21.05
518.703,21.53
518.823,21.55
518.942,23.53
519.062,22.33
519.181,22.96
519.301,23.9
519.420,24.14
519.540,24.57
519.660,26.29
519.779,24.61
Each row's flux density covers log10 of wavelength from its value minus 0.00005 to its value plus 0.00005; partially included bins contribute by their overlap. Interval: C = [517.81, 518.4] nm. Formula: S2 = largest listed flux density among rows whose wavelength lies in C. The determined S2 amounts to 21.57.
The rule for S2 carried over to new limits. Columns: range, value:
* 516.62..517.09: 18.94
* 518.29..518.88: 21.55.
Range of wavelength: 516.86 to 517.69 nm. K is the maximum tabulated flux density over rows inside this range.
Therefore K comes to 19.16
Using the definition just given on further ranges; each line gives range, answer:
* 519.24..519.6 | 24.57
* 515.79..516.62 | 25.32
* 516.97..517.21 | 16.98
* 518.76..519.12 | 23.53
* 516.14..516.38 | 21.47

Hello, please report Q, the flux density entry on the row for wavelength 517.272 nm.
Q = 17.88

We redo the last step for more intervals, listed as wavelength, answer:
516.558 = 18.29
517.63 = 17.77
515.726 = 22.95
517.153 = 15.89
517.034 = 16.98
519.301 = 23.9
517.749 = 21.46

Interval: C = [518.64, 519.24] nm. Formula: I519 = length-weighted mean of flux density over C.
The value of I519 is 22.4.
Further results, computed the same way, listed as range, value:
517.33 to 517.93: 19.5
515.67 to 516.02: 23.6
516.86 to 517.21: 17.1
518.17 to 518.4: 20.5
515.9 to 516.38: 22.7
